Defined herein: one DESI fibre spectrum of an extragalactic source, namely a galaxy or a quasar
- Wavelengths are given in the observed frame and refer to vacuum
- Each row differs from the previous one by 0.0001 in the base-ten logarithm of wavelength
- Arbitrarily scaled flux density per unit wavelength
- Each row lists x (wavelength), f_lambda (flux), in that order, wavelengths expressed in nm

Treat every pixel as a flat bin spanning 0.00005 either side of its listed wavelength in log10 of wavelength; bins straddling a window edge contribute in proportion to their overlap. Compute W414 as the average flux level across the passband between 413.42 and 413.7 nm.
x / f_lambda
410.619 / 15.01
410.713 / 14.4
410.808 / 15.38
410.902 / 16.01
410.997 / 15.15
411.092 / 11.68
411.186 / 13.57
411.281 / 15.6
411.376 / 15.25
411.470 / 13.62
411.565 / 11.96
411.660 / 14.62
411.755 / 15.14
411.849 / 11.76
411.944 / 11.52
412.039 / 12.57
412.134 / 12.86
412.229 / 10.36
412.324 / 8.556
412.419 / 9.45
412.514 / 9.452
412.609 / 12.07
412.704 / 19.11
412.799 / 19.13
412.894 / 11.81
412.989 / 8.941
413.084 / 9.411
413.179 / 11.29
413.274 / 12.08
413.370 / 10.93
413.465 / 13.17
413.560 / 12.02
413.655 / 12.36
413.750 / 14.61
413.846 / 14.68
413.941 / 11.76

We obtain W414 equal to 12.5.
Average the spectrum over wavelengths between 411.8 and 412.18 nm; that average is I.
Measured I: 12.2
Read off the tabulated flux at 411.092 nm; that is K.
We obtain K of 11.68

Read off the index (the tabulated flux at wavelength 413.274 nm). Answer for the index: 12.08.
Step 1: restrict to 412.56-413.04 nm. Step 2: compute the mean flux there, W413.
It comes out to 14.2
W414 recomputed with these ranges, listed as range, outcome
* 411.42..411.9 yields 13.4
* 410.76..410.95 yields 15.7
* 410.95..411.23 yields 13.5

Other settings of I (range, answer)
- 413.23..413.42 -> 11.5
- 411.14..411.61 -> 14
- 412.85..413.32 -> 10.7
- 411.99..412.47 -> 10.7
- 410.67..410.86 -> 14.9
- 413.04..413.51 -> 11.4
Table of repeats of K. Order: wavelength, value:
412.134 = 12.86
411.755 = 15.14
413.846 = 14.68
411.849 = 11.76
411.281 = 15.6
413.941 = 11.76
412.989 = 8.941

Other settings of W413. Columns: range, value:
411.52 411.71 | 13.3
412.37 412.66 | 10.4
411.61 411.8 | 14.8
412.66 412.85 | 19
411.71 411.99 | 12.8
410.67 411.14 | 14.5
